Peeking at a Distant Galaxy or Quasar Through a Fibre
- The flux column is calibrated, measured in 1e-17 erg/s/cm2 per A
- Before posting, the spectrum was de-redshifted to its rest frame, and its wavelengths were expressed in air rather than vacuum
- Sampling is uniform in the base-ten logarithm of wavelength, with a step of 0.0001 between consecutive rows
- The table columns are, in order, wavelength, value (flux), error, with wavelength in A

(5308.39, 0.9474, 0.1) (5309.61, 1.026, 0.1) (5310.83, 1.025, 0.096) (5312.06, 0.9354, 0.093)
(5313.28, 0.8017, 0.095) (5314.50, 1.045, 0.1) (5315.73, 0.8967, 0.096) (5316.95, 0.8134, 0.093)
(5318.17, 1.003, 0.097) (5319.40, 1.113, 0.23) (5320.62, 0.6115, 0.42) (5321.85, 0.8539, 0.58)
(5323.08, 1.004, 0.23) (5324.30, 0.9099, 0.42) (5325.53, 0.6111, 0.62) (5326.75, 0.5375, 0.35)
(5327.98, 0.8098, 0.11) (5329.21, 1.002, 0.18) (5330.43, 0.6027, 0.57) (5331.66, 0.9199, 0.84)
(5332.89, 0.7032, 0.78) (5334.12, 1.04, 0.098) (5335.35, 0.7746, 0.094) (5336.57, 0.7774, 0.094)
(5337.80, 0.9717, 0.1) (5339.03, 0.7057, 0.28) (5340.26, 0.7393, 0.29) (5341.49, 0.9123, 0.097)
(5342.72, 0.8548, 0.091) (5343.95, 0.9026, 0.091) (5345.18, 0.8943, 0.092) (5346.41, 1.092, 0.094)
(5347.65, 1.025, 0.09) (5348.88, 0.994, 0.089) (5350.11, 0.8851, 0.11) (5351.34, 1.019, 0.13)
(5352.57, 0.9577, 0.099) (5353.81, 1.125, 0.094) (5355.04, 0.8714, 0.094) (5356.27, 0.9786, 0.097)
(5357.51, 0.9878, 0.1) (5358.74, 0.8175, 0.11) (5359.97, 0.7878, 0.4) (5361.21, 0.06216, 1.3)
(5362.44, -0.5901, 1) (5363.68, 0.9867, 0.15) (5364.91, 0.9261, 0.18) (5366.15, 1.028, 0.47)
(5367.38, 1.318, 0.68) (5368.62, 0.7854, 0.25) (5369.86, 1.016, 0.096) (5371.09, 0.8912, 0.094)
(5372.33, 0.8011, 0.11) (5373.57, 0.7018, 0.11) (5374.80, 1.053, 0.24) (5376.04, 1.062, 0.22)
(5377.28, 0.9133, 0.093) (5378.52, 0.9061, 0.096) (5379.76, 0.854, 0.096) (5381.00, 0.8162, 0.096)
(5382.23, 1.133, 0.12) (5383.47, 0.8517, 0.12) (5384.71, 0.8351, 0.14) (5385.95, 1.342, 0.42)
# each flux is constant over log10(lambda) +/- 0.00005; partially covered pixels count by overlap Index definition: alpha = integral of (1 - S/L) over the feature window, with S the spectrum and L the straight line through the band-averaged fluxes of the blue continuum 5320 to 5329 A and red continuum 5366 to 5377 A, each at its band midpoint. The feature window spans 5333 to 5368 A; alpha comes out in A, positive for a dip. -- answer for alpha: 0.9 A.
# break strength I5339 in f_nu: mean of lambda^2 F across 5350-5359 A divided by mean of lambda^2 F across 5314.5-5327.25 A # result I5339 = 1.15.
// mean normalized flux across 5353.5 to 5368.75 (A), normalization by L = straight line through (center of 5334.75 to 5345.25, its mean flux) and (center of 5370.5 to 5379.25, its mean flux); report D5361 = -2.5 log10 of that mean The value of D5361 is 0.14 mag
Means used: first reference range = 0.835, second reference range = 0.903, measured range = 0.769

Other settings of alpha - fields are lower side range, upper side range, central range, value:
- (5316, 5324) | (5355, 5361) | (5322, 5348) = 0.83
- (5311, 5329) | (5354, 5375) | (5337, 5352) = -1.69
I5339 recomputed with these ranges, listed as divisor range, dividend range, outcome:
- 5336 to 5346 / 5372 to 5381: 1.07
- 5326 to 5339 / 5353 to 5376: 1.02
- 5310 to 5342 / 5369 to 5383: 1.10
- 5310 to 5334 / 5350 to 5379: 1.00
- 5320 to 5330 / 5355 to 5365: 0.80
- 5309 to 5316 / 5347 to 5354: 1.05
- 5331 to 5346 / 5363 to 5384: 1.12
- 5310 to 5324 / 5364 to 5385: 1.04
